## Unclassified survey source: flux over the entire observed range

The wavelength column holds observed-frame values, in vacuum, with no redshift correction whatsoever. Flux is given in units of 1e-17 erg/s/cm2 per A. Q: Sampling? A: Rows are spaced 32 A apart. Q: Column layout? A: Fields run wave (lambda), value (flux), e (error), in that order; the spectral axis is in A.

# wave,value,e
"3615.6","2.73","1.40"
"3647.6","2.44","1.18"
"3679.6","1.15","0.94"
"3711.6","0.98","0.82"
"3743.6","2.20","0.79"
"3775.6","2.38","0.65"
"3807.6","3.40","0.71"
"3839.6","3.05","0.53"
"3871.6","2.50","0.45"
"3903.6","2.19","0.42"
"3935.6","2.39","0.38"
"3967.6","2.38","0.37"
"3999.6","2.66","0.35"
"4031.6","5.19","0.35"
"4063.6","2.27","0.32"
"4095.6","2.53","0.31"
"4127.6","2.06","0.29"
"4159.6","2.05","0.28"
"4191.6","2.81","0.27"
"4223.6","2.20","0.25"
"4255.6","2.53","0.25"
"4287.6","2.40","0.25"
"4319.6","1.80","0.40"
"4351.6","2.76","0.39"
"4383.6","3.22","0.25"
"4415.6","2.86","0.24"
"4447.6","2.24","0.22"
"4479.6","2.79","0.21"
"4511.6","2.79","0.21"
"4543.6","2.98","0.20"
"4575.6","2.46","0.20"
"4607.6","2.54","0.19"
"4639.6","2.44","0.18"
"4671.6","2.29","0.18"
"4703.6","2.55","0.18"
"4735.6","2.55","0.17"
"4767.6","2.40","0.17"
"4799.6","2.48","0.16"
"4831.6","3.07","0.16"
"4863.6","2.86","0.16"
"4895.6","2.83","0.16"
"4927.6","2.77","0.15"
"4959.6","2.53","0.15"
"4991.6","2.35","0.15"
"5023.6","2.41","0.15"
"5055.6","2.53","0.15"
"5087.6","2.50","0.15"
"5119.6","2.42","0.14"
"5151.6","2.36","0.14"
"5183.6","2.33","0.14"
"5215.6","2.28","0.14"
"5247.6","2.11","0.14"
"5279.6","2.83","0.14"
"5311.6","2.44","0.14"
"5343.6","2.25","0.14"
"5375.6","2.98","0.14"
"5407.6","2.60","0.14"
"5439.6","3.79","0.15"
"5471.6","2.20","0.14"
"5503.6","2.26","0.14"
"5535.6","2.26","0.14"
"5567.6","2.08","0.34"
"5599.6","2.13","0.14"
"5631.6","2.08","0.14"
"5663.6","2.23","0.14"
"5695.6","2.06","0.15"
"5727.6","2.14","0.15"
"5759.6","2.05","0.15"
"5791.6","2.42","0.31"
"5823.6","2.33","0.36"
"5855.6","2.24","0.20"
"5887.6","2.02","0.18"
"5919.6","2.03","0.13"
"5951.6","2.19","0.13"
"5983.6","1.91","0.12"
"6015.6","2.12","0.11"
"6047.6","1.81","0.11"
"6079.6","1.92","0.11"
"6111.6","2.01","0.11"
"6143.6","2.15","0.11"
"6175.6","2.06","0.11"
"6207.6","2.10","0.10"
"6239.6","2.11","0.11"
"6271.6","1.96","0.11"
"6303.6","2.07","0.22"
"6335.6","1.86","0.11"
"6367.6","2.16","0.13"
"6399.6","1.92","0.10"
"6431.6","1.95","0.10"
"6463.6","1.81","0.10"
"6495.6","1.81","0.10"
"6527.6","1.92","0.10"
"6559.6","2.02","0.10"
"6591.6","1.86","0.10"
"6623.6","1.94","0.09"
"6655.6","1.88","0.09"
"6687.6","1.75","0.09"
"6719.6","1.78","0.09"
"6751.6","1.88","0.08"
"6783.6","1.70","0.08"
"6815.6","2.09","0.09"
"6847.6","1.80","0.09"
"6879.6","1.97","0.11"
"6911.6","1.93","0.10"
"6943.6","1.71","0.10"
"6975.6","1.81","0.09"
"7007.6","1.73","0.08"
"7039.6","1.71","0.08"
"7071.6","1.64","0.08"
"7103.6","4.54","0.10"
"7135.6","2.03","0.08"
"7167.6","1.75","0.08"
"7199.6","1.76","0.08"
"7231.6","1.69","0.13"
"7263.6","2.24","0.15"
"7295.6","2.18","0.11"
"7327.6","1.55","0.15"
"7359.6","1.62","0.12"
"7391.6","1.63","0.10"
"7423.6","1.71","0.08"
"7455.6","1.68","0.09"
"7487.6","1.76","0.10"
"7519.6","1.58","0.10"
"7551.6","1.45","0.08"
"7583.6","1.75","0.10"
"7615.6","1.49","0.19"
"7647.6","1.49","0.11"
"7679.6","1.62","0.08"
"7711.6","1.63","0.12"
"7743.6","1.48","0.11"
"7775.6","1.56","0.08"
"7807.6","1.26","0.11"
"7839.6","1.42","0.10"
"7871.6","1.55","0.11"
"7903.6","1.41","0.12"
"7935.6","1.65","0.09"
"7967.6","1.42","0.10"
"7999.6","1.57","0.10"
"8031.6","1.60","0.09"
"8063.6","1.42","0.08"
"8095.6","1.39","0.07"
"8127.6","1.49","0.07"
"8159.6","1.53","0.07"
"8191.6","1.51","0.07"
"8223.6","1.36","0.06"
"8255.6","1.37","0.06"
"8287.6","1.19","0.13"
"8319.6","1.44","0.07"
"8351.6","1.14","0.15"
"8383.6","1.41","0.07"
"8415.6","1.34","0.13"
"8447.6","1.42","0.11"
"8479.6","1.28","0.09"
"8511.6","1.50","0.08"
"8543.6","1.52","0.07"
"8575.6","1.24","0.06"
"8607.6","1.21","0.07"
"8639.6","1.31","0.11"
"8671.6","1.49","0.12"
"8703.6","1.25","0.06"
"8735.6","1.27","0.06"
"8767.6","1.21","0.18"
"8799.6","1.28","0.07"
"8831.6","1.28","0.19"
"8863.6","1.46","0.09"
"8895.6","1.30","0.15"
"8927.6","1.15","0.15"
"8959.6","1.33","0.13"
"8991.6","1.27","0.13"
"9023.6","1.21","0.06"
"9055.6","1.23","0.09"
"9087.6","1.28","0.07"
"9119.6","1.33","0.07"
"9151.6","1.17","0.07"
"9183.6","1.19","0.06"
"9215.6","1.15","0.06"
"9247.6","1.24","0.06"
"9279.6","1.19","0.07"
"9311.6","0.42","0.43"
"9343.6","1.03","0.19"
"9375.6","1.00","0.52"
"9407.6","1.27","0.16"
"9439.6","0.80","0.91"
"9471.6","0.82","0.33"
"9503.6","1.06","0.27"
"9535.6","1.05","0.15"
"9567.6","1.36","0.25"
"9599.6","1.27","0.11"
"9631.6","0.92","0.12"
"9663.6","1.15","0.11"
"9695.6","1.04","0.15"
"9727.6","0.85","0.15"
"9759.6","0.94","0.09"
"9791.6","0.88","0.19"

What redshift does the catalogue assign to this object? 0.083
